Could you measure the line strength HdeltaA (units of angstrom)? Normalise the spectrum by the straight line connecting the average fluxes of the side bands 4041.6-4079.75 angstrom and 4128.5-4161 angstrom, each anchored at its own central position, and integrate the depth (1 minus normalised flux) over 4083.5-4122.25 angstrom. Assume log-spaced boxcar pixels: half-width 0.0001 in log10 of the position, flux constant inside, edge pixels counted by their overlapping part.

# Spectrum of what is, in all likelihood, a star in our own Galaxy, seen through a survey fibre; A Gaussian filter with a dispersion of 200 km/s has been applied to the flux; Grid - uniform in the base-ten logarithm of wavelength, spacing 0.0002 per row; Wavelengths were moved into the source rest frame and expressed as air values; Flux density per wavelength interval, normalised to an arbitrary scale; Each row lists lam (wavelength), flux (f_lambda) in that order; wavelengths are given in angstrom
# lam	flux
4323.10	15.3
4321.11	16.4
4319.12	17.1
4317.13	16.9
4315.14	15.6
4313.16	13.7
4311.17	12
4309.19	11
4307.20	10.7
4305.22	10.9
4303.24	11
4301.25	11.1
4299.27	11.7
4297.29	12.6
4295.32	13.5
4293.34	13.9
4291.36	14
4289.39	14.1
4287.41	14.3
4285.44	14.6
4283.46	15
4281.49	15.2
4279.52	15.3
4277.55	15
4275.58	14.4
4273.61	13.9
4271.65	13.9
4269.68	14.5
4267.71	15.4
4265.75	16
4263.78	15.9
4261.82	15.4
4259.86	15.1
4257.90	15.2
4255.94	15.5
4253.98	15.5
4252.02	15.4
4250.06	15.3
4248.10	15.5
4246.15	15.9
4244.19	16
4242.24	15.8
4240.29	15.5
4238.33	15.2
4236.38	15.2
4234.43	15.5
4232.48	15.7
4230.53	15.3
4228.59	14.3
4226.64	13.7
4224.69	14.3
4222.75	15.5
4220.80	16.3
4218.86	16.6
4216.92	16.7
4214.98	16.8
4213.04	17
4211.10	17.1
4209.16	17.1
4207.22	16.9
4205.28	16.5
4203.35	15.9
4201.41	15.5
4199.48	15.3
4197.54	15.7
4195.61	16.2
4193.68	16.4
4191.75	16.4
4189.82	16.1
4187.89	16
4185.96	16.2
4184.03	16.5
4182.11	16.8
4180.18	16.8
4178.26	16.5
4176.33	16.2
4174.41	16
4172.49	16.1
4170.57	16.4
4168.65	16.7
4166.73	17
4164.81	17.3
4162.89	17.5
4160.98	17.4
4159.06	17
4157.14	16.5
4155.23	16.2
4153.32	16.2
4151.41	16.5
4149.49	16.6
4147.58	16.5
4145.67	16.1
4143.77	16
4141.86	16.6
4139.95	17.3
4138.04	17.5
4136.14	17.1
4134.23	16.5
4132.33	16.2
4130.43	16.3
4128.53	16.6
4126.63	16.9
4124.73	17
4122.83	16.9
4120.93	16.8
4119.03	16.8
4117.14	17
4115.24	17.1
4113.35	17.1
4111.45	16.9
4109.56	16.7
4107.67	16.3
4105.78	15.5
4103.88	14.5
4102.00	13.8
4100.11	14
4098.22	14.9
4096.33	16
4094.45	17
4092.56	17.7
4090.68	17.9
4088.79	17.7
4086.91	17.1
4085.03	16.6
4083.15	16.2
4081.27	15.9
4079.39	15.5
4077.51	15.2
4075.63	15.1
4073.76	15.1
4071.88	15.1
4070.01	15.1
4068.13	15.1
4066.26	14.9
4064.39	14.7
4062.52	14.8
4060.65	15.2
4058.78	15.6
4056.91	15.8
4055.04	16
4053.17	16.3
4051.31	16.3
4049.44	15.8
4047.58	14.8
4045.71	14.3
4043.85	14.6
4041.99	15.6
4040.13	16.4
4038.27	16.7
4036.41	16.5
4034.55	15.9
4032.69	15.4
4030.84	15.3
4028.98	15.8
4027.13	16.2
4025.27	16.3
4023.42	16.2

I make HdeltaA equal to -1.1 angstrom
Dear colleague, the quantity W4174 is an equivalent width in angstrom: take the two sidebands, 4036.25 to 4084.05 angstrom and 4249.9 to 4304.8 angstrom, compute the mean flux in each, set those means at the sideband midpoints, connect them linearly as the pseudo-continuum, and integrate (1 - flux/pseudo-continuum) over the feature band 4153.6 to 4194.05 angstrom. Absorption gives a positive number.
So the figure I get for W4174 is -4.61 angstrom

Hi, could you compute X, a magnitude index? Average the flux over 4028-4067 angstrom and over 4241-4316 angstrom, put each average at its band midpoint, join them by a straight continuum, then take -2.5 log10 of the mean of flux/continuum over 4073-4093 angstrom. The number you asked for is -0.07 mag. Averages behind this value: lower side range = 15.6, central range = 16.3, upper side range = 14.2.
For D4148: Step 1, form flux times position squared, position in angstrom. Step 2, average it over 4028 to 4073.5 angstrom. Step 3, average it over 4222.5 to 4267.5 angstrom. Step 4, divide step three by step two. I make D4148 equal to 1.09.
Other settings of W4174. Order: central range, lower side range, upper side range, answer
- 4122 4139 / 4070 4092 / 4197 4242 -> -0.82 angstrom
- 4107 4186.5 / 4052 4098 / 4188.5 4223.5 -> -2.72 angstrom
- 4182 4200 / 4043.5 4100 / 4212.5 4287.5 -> -0.81 angstrom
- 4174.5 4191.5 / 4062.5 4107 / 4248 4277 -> -1.12 angstrom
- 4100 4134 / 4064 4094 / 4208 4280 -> -0.96 angstrom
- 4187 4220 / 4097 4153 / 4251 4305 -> -2.33 angstrom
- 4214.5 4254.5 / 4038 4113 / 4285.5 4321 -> -4.21 angstrom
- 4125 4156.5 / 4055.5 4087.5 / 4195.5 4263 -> -2.03 angstrom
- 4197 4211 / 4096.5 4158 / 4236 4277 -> -0.45 angstrom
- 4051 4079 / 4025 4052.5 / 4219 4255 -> 0.60 angstrom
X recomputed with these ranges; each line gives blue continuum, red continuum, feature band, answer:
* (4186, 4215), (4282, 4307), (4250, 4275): -0.07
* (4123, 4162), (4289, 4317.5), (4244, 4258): -0.11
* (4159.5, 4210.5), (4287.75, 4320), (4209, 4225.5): -0.06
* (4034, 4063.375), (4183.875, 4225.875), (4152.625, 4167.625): -0.06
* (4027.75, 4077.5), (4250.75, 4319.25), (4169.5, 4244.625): -0.10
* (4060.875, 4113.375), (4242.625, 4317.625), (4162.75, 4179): -0.10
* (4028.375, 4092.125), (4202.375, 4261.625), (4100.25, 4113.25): 0.01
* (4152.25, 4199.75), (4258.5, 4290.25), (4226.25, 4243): 0.02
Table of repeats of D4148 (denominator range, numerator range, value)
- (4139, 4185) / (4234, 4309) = 0.91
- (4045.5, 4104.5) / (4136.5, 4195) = 1.11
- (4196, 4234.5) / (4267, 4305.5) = 0.89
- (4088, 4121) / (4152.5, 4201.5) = 1.04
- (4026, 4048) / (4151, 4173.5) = 1.14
